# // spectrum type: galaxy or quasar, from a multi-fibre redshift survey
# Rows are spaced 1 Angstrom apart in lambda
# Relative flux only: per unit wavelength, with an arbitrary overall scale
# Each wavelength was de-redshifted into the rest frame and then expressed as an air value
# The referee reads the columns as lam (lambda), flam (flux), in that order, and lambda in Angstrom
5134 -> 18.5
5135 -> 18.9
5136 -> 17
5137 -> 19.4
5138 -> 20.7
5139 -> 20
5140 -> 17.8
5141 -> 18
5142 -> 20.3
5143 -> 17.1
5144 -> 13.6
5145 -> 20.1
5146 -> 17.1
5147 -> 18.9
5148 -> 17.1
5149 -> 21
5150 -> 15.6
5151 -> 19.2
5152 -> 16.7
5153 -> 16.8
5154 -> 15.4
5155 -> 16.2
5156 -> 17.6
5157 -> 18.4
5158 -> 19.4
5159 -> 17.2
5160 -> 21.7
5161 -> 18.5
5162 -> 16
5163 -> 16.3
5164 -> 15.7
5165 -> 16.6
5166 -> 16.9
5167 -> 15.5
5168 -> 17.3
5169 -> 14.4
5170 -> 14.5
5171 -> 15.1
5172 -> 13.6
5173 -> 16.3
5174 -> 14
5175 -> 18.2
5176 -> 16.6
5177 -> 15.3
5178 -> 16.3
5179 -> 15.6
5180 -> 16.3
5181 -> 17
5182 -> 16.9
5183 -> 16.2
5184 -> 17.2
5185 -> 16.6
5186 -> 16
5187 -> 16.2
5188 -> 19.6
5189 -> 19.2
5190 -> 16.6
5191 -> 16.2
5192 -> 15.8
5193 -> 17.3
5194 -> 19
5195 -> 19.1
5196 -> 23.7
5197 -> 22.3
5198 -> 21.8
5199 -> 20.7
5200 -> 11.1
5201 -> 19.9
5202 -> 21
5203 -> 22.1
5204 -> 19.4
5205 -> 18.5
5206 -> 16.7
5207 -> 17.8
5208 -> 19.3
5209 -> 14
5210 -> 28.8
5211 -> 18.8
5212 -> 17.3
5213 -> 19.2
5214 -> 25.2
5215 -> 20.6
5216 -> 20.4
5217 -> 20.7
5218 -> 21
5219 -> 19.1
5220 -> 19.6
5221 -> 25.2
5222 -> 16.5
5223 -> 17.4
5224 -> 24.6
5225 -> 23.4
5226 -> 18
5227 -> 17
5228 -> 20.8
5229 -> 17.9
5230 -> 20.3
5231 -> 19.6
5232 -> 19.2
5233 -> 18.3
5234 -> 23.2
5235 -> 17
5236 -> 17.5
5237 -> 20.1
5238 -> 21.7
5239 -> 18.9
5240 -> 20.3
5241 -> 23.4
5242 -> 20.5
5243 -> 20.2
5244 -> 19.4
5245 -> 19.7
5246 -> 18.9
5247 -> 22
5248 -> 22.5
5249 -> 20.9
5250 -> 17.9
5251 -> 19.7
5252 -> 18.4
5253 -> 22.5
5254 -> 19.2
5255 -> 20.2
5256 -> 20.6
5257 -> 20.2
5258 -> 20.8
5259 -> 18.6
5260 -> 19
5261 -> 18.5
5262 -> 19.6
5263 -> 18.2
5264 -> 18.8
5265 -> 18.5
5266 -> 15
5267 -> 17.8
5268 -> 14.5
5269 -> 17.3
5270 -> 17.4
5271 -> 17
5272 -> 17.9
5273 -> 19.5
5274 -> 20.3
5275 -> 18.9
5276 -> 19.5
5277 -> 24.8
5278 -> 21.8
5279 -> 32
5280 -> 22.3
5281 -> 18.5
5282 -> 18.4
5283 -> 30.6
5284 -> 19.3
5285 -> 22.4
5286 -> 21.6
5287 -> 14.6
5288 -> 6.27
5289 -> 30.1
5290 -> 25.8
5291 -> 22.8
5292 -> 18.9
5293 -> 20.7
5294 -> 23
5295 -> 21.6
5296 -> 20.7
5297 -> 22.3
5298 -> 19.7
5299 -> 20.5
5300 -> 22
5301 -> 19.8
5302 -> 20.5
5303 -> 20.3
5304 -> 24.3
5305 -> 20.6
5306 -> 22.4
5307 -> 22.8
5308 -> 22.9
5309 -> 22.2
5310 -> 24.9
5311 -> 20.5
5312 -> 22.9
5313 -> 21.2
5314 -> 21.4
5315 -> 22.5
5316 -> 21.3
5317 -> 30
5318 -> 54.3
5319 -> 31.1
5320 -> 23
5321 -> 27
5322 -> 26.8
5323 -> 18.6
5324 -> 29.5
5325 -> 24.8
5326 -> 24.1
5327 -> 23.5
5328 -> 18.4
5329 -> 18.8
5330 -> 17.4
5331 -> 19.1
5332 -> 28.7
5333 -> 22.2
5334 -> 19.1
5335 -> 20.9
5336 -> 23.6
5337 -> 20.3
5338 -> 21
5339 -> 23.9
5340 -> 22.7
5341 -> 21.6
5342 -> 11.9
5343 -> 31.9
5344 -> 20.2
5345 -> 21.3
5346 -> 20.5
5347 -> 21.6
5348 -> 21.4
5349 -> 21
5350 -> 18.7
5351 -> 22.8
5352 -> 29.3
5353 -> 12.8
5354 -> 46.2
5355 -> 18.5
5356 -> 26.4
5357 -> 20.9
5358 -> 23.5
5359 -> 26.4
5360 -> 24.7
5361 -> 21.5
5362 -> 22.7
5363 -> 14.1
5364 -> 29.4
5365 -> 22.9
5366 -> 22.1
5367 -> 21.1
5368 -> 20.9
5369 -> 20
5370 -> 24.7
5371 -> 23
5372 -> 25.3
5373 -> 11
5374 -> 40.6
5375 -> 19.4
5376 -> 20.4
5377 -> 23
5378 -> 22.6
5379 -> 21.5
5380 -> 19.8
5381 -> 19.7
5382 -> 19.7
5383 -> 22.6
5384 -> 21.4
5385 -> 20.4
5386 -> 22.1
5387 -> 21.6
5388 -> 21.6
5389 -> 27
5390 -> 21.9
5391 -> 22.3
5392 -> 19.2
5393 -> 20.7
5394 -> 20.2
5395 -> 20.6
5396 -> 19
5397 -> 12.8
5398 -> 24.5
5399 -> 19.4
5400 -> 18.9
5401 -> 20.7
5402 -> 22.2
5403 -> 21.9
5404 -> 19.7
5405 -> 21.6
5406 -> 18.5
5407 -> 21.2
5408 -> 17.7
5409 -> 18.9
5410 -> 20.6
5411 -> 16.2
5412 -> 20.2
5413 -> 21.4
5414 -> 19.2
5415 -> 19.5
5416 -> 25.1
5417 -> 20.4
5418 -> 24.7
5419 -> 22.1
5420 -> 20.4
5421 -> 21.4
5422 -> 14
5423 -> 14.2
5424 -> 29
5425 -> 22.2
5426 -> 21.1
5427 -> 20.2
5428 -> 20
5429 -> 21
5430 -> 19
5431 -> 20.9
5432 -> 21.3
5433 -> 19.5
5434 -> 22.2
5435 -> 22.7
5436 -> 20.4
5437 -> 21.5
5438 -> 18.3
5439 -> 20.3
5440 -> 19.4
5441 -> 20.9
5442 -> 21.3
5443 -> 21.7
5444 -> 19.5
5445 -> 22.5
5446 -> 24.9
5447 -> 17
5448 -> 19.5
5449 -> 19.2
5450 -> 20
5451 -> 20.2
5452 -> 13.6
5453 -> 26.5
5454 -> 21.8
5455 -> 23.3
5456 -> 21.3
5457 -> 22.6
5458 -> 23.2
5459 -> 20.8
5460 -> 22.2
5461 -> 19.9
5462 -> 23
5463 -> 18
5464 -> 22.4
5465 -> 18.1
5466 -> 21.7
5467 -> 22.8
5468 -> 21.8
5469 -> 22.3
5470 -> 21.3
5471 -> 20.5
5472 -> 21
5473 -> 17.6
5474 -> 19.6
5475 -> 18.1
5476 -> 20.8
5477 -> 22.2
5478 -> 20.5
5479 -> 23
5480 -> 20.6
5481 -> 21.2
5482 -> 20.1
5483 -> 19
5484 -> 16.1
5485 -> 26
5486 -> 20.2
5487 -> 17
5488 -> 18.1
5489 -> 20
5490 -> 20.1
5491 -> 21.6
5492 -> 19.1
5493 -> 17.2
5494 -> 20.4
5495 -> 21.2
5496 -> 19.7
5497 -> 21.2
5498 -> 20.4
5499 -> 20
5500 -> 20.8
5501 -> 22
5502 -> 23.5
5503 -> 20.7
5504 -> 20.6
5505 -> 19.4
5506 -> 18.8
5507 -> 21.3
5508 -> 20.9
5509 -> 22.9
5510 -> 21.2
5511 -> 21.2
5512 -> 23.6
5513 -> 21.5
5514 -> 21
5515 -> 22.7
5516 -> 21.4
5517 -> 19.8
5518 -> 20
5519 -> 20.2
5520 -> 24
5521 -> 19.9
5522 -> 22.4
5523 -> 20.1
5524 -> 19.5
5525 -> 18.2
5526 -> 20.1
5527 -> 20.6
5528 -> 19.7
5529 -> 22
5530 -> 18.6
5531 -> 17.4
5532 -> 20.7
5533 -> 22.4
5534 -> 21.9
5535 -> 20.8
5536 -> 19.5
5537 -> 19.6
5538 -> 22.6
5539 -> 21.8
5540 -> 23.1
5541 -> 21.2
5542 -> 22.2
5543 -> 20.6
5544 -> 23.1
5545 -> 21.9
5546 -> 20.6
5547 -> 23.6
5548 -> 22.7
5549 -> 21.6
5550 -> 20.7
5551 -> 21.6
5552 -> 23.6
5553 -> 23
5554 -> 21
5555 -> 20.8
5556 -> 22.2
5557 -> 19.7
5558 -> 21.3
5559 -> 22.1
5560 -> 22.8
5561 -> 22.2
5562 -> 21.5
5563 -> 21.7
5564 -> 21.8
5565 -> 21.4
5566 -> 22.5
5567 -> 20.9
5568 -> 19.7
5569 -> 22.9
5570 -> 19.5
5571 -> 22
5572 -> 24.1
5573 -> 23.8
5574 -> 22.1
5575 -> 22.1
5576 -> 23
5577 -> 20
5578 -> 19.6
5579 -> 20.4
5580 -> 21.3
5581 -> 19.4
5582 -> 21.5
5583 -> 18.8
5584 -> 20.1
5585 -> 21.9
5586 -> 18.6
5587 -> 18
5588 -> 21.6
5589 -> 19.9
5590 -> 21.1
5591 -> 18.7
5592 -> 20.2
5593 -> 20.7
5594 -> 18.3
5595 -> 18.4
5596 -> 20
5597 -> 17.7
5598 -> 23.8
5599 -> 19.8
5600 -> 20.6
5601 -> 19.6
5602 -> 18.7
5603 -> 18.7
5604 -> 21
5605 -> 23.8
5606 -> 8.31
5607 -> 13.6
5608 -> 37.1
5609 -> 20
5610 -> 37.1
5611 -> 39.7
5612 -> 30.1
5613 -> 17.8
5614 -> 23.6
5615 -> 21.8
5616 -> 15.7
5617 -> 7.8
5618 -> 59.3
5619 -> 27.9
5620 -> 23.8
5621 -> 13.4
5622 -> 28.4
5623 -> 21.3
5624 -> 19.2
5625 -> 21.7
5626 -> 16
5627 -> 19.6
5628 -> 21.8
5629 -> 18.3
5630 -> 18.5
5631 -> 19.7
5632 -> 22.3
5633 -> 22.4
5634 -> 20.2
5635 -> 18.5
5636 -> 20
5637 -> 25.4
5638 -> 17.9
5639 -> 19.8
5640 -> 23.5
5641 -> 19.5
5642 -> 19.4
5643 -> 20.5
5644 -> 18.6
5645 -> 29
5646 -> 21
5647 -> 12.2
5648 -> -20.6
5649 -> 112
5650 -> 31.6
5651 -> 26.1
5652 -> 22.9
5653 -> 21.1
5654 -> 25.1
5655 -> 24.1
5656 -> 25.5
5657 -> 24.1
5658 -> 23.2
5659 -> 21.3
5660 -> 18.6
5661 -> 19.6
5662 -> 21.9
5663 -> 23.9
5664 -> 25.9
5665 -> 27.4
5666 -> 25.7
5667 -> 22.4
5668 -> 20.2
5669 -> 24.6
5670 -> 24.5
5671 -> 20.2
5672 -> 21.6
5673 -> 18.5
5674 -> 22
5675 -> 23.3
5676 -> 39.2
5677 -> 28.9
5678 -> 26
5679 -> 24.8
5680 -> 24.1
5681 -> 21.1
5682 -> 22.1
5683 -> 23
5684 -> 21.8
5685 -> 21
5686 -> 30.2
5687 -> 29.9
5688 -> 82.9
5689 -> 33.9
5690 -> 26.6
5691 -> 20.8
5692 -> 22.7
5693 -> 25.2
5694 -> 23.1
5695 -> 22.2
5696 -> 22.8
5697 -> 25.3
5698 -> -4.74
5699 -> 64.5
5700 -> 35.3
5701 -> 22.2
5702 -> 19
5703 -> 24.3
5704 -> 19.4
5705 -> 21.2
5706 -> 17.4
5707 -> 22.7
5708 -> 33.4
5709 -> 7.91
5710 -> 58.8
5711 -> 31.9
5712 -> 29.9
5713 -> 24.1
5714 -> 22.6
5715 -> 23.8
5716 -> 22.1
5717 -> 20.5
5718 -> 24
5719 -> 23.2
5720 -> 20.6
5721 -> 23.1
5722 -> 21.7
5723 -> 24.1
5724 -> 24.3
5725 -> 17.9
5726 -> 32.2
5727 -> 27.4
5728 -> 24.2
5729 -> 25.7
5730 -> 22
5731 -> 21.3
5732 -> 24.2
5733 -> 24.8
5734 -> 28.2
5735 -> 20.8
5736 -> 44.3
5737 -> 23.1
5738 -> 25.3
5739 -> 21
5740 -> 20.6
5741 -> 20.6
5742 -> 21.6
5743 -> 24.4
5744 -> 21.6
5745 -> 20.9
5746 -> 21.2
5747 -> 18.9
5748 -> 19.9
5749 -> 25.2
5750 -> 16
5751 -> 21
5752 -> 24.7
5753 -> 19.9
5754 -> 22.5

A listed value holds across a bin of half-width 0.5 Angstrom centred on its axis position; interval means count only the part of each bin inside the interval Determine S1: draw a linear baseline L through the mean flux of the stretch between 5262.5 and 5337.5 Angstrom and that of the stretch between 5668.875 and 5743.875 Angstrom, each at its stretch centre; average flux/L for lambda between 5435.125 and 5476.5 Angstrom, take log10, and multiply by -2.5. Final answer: 0.13 mag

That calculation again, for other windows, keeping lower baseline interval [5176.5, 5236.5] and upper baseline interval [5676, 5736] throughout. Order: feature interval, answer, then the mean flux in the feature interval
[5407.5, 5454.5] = 0.08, 20.5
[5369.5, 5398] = -0.01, 21.6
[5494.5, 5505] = 0.11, 20.9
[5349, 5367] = -0.12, 23.6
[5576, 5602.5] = 0.22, 20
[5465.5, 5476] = 0.10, 20.7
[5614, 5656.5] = 0.09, 23.2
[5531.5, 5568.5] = 0.11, 21.6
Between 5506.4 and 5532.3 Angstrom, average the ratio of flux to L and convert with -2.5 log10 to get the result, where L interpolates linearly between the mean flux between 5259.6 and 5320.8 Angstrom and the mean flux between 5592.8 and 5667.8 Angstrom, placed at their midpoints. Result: 0.08 mag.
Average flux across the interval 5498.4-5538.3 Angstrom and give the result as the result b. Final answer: 20.8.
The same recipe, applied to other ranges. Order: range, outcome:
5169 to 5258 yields 19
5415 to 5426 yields 21.3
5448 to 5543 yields 20.7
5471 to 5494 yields 20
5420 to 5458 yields 20.7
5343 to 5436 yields 21.6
